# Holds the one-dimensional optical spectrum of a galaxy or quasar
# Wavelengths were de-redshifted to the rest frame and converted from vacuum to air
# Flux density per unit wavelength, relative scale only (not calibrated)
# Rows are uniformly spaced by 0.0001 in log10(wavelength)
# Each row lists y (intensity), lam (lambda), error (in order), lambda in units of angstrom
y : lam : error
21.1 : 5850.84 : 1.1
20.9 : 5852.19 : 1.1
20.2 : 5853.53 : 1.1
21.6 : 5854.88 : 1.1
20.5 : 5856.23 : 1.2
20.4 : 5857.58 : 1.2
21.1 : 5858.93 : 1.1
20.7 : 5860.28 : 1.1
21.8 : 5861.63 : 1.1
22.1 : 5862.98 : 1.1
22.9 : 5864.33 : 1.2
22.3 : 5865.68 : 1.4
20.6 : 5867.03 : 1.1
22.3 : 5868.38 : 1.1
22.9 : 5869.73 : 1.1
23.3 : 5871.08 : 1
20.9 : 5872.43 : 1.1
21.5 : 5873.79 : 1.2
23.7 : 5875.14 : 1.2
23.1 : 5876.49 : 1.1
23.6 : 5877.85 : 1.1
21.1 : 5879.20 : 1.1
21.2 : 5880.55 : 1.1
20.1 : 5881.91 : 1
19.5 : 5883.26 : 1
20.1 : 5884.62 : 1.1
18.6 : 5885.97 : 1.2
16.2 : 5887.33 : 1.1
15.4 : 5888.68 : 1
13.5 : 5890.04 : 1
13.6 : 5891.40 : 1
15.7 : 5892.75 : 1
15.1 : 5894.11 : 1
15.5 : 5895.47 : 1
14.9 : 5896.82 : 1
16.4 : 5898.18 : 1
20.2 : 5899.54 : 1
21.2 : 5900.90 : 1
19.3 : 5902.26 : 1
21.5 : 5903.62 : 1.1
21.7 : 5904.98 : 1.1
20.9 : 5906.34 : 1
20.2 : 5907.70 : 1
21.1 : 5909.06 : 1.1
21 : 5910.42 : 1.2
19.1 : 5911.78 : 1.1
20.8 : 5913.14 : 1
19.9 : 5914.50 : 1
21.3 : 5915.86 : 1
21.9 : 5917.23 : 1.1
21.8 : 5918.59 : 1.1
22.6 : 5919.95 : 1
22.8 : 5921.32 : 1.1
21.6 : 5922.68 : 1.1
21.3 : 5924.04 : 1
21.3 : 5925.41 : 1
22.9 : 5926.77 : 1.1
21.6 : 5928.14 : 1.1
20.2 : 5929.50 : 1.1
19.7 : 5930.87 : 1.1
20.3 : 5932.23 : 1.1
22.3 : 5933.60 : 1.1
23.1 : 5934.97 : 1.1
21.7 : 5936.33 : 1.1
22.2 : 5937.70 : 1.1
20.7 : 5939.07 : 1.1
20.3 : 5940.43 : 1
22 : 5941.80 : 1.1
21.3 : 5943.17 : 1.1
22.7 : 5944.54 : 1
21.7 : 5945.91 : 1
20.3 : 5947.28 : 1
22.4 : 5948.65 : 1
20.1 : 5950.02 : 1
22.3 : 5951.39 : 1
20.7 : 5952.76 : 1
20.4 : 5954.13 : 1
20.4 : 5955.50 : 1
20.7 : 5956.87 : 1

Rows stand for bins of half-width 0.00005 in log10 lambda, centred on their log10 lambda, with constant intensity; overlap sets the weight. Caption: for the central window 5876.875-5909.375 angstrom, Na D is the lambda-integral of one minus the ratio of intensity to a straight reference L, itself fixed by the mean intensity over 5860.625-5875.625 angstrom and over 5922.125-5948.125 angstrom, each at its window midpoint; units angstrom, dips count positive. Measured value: 4.9 angstrom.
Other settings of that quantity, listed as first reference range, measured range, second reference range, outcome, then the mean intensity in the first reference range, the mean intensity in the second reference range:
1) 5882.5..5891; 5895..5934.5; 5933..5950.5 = -2.4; 17.1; 21.6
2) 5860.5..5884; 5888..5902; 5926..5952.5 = 3.5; 21.9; 21.5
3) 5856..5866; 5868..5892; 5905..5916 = 1.3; 21.5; 20.6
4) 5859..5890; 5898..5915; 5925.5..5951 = 0.6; 20.9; 21.4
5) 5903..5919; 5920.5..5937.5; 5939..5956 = -0.4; 20.9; 21.2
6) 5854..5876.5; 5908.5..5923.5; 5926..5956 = 0.2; 21.8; 21.3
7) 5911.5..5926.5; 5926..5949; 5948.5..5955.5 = -0.3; 21.4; 21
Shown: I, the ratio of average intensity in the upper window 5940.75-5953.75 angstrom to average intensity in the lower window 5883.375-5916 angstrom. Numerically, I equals 1.16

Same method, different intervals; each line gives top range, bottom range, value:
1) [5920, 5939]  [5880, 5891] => 1.21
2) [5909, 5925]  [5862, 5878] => 0.95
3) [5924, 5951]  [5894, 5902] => 1.23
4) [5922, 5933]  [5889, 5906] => 1.21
